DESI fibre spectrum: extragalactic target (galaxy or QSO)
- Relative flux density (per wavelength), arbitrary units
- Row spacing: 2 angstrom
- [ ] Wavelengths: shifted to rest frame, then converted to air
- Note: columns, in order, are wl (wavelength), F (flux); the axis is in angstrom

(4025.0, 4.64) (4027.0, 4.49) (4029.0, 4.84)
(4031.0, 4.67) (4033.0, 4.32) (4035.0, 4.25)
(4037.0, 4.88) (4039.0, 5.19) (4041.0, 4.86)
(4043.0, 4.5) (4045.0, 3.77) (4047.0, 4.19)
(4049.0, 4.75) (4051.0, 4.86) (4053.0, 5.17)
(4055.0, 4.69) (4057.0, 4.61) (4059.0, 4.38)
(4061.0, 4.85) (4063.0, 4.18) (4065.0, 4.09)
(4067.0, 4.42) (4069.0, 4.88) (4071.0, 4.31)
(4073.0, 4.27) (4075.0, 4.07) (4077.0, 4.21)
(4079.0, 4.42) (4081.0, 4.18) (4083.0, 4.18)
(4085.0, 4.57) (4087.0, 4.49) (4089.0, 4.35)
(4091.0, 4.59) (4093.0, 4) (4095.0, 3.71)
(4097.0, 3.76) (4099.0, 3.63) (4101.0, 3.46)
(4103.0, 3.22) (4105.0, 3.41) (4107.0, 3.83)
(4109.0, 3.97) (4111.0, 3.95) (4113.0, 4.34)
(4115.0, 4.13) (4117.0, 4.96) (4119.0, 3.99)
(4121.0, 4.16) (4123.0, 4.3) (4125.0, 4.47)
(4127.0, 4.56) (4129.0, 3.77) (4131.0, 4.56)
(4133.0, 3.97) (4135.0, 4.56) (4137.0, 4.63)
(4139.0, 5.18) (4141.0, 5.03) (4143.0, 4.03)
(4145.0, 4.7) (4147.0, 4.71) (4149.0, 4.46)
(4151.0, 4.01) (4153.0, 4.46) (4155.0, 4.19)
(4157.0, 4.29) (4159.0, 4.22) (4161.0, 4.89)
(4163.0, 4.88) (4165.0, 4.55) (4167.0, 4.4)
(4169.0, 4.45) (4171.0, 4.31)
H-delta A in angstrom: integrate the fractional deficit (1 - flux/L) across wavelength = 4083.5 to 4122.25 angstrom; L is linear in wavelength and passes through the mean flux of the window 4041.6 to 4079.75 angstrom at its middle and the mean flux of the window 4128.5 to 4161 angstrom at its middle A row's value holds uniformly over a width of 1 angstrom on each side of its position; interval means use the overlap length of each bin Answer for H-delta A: 3.7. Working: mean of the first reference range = 4.46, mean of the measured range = 4.03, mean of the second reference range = 4.45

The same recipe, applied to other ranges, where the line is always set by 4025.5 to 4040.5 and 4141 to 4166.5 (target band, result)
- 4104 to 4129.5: 2.2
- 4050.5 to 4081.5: 1.0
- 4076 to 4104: 3.2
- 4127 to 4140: 0.1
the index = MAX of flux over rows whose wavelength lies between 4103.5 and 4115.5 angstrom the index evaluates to 4.34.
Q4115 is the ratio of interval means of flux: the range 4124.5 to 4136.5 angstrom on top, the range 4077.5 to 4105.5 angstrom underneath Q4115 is 1.08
